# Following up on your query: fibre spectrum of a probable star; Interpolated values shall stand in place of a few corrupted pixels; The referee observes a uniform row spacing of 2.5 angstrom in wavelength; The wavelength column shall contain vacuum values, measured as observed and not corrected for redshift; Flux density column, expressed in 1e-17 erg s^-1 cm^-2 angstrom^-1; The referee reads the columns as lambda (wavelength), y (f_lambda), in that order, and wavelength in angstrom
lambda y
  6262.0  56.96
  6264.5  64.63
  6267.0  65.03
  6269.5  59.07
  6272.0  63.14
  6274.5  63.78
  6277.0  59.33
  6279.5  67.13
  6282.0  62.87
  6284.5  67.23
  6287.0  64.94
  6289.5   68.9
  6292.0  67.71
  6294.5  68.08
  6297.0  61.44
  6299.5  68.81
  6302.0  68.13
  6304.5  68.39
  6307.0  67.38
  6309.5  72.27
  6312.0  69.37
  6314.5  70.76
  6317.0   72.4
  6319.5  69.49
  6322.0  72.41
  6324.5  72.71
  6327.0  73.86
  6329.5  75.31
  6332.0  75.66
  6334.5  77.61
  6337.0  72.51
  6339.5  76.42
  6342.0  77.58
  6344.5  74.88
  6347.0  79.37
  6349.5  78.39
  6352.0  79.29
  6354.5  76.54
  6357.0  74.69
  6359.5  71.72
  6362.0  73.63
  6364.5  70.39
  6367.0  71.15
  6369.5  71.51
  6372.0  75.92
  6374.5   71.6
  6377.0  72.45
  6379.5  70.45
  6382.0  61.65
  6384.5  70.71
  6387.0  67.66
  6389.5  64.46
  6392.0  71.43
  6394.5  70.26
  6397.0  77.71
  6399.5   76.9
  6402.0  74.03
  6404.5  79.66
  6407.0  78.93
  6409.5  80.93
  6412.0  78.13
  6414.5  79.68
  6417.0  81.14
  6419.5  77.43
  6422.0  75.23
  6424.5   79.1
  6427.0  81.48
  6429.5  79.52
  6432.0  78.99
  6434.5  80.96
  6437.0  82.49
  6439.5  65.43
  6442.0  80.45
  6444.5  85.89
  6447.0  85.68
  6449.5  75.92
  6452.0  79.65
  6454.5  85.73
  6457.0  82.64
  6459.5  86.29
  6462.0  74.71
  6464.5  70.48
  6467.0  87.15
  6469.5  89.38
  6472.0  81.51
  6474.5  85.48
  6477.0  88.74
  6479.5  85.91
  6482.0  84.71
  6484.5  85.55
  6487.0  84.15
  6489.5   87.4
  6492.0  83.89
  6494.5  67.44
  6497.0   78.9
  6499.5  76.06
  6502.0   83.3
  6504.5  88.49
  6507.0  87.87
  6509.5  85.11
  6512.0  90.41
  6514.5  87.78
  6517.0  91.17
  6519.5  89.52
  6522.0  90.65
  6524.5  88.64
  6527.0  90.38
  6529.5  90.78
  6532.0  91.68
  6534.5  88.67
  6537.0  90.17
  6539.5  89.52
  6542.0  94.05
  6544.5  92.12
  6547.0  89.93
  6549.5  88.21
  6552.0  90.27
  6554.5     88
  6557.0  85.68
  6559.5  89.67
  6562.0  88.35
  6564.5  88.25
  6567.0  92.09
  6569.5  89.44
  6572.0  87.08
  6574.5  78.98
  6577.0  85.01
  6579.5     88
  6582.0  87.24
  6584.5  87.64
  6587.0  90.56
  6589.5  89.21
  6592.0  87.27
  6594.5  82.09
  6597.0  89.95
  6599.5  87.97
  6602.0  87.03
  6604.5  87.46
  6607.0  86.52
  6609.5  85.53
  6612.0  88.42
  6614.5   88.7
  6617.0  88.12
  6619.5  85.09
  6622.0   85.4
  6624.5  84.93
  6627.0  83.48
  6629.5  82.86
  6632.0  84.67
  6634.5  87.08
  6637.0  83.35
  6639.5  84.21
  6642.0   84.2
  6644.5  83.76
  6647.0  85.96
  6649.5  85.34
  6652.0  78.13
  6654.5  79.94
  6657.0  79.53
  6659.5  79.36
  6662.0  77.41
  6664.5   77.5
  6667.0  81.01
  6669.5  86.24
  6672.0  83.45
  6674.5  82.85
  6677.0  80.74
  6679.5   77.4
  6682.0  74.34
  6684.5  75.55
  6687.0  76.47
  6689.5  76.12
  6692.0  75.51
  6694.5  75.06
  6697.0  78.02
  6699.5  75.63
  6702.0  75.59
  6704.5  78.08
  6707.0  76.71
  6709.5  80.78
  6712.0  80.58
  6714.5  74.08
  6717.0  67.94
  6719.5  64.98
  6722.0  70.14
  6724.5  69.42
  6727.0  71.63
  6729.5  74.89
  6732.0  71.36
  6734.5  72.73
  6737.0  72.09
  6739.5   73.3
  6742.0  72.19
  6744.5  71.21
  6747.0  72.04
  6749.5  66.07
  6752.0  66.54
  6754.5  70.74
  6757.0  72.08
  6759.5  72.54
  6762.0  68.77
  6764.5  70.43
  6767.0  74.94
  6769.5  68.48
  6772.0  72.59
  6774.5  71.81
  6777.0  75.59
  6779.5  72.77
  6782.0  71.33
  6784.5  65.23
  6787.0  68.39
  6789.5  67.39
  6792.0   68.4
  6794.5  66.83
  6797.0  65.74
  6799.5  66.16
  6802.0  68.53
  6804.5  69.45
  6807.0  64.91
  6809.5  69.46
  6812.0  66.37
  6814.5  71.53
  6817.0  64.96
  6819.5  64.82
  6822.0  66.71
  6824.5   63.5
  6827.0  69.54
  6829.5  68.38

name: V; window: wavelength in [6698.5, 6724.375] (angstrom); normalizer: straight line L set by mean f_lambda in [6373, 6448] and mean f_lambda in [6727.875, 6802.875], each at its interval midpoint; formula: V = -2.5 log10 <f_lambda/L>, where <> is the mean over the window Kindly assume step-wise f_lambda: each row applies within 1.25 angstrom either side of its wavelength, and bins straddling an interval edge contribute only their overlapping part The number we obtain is -0.04 mag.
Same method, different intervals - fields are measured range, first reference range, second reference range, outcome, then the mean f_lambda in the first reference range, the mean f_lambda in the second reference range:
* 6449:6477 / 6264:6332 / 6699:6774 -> -0.18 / 67.8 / 72.2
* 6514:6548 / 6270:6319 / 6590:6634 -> -0.12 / 66.9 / 86.3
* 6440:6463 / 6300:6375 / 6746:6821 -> -0.13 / 73.4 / 69.1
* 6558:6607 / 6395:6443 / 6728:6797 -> -0.17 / 78.2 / 70.7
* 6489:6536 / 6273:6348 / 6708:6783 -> -0.21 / 70.2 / 71.8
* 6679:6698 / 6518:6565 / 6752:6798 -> 0.02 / 89.7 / 70.1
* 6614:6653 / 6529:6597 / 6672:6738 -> -0.04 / 88.5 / 75.1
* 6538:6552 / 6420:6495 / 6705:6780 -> -0.16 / 81.5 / 72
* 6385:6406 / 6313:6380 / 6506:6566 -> 0.08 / 74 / 89.5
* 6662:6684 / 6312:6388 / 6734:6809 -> -0.14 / 73.2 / 69.9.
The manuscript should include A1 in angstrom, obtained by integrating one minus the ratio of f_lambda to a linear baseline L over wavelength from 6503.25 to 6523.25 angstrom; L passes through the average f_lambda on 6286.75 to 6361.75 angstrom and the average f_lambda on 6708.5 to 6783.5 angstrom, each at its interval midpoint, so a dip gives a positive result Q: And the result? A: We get -4.7 angstrom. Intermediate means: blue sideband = 72.3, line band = 88.9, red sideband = 71.7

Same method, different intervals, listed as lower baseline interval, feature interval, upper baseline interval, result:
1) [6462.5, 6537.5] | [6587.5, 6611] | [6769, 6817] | -2.12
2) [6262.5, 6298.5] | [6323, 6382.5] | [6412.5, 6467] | -2.41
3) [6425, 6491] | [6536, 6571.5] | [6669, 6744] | -4.52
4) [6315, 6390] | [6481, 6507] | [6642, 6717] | -2.27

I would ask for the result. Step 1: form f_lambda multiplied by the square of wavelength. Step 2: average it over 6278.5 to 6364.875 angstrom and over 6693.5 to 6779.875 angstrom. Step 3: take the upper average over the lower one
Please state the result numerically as 1.15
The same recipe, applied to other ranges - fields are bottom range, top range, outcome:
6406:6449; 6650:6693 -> 1.07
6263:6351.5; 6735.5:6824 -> 1.15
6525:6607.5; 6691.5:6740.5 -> 0.87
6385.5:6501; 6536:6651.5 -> 1.15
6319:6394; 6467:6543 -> 1.24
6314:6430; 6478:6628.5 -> 1.24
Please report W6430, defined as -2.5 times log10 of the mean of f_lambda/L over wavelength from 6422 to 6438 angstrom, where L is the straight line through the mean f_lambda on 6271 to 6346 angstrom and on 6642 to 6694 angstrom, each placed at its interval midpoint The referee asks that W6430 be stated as -0.10 mag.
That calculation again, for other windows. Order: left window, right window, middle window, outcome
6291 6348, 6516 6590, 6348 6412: 0.04 mag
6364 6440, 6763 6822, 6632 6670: -0.16 mag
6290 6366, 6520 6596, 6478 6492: -0.02 mag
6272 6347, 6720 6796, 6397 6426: -0.12 mag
